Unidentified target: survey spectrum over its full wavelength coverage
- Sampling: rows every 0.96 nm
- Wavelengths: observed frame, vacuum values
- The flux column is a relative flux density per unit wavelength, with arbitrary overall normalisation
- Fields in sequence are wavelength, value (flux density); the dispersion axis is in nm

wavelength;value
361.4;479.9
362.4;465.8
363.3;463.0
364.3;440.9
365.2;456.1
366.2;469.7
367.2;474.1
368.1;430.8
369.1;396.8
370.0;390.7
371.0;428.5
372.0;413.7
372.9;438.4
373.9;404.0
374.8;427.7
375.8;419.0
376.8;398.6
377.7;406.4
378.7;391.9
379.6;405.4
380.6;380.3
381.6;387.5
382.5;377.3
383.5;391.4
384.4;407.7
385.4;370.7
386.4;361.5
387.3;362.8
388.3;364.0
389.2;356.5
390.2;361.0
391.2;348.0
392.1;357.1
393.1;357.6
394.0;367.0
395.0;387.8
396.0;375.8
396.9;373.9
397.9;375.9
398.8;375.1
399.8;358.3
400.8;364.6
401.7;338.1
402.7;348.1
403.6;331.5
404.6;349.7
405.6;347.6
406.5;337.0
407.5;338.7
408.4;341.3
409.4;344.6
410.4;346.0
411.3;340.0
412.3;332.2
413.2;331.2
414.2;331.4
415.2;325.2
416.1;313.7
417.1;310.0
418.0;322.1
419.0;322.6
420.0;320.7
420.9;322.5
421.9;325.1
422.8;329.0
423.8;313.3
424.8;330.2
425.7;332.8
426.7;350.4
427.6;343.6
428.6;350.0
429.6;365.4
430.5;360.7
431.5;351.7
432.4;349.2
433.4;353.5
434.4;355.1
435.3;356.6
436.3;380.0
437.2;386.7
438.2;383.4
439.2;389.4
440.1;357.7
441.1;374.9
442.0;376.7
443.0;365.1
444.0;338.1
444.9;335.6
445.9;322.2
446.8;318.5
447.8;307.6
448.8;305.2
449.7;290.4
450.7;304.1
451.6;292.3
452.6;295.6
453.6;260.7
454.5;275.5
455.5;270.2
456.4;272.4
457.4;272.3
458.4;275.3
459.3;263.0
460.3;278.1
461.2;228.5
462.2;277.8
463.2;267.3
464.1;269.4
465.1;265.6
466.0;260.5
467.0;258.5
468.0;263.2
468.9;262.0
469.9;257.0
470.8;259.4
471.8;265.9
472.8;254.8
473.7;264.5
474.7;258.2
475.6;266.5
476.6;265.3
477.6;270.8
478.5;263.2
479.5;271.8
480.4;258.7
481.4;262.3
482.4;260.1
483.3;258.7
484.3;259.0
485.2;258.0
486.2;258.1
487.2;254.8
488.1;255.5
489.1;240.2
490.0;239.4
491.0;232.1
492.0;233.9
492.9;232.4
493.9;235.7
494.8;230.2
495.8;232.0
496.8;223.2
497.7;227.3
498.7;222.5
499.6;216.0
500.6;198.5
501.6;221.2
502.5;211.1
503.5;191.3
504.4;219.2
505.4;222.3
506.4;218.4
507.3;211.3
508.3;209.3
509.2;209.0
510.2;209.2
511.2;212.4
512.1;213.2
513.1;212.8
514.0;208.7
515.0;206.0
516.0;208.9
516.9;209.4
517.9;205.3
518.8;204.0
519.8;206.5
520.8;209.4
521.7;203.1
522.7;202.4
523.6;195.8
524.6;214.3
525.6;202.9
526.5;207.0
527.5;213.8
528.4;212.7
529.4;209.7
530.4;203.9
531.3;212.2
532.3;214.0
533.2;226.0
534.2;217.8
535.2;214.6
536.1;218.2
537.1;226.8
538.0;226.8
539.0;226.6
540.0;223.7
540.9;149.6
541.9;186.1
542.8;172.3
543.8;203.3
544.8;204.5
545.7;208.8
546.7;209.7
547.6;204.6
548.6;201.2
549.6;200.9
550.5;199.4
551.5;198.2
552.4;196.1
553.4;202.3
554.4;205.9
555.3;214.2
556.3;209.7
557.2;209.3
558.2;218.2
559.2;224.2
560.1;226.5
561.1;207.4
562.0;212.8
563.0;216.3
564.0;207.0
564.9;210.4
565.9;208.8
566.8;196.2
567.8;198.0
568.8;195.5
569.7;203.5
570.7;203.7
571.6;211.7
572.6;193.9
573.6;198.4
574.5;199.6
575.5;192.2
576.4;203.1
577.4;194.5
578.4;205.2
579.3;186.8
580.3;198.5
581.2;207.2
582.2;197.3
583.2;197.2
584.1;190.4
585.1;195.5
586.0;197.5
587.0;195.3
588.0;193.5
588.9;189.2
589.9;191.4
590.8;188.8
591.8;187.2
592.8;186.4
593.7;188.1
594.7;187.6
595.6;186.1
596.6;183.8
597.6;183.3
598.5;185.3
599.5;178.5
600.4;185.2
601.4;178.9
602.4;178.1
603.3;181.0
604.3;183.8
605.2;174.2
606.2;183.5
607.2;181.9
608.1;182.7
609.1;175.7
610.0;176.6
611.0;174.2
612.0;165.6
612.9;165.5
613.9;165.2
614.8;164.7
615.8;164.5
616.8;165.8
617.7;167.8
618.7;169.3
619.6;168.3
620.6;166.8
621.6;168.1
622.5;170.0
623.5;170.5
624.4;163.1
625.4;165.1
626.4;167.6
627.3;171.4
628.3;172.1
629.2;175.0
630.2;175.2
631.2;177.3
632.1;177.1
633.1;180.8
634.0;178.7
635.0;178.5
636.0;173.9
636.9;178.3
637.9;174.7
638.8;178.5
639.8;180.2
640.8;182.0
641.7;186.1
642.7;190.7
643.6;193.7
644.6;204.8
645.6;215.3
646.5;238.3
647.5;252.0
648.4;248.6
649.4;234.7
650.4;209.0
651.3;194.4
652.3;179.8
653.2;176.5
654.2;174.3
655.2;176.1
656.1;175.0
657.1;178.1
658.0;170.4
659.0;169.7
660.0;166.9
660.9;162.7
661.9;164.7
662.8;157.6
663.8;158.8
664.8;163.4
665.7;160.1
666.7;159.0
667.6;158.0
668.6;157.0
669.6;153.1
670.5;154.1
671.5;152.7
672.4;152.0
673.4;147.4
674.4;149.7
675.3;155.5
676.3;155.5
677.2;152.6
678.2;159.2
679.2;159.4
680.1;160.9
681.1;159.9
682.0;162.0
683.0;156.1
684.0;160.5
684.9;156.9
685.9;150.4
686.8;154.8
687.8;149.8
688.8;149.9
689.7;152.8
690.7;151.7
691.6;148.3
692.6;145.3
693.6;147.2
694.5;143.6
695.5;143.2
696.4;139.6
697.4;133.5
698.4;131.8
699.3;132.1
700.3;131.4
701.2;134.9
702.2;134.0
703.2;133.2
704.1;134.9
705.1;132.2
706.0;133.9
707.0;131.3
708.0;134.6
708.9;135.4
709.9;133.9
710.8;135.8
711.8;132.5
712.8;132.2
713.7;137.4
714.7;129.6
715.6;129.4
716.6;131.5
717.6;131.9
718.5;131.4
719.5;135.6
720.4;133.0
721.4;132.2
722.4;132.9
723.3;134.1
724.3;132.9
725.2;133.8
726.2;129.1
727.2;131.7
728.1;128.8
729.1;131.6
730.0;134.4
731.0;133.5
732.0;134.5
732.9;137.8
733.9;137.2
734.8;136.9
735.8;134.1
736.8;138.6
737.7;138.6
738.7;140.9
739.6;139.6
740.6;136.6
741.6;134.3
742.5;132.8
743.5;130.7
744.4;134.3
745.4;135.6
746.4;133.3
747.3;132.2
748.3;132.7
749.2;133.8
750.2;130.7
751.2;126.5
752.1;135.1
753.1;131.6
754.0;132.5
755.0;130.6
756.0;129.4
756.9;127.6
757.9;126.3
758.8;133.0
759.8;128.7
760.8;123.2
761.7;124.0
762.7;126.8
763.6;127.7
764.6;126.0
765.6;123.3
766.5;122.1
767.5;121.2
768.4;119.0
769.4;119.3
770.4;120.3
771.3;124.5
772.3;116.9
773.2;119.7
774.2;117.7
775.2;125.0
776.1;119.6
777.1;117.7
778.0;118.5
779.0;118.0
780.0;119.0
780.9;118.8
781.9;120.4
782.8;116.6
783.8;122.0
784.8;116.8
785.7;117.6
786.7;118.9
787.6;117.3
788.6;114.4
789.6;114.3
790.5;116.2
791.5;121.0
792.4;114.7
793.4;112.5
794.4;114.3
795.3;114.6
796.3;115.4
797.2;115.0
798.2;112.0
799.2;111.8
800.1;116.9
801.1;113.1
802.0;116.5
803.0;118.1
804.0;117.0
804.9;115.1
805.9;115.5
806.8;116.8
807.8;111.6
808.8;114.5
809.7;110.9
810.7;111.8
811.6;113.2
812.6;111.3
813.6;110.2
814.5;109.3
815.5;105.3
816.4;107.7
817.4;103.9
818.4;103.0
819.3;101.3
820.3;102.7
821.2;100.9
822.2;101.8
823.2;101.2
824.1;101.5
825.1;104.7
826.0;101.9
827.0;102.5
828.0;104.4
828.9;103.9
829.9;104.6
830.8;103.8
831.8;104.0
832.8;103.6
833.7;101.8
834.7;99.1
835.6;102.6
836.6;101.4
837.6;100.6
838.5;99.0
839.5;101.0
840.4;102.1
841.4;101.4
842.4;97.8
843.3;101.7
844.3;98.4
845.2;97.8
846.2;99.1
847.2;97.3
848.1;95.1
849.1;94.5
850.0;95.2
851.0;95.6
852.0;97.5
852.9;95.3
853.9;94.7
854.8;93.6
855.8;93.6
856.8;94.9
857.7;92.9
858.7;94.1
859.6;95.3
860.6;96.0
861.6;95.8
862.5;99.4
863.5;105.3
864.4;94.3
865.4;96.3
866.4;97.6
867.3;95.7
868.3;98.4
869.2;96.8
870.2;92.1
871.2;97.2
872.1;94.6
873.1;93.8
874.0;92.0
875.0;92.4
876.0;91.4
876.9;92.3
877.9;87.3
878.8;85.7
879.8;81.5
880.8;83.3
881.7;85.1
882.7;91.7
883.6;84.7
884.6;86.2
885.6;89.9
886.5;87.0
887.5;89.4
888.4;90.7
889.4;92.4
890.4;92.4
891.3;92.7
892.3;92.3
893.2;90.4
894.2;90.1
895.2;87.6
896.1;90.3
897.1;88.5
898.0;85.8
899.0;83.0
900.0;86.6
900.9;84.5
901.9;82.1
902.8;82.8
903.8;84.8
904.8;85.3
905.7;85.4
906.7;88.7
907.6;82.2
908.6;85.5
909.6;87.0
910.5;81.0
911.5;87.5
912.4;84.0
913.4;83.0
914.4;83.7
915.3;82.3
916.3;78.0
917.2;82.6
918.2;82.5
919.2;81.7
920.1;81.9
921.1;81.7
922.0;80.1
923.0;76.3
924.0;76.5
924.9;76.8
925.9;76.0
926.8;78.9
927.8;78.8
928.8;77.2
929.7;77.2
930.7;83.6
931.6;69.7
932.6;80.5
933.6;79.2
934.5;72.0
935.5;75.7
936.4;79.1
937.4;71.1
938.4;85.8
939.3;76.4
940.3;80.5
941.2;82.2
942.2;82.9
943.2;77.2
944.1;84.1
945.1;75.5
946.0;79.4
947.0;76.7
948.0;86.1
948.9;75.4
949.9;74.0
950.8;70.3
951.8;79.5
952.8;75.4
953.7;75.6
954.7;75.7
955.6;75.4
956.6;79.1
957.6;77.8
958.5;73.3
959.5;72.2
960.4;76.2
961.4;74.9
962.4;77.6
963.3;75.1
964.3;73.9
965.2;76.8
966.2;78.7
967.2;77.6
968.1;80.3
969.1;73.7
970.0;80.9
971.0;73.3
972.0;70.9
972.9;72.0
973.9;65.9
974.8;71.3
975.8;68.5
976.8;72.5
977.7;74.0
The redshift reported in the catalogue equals 1.31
